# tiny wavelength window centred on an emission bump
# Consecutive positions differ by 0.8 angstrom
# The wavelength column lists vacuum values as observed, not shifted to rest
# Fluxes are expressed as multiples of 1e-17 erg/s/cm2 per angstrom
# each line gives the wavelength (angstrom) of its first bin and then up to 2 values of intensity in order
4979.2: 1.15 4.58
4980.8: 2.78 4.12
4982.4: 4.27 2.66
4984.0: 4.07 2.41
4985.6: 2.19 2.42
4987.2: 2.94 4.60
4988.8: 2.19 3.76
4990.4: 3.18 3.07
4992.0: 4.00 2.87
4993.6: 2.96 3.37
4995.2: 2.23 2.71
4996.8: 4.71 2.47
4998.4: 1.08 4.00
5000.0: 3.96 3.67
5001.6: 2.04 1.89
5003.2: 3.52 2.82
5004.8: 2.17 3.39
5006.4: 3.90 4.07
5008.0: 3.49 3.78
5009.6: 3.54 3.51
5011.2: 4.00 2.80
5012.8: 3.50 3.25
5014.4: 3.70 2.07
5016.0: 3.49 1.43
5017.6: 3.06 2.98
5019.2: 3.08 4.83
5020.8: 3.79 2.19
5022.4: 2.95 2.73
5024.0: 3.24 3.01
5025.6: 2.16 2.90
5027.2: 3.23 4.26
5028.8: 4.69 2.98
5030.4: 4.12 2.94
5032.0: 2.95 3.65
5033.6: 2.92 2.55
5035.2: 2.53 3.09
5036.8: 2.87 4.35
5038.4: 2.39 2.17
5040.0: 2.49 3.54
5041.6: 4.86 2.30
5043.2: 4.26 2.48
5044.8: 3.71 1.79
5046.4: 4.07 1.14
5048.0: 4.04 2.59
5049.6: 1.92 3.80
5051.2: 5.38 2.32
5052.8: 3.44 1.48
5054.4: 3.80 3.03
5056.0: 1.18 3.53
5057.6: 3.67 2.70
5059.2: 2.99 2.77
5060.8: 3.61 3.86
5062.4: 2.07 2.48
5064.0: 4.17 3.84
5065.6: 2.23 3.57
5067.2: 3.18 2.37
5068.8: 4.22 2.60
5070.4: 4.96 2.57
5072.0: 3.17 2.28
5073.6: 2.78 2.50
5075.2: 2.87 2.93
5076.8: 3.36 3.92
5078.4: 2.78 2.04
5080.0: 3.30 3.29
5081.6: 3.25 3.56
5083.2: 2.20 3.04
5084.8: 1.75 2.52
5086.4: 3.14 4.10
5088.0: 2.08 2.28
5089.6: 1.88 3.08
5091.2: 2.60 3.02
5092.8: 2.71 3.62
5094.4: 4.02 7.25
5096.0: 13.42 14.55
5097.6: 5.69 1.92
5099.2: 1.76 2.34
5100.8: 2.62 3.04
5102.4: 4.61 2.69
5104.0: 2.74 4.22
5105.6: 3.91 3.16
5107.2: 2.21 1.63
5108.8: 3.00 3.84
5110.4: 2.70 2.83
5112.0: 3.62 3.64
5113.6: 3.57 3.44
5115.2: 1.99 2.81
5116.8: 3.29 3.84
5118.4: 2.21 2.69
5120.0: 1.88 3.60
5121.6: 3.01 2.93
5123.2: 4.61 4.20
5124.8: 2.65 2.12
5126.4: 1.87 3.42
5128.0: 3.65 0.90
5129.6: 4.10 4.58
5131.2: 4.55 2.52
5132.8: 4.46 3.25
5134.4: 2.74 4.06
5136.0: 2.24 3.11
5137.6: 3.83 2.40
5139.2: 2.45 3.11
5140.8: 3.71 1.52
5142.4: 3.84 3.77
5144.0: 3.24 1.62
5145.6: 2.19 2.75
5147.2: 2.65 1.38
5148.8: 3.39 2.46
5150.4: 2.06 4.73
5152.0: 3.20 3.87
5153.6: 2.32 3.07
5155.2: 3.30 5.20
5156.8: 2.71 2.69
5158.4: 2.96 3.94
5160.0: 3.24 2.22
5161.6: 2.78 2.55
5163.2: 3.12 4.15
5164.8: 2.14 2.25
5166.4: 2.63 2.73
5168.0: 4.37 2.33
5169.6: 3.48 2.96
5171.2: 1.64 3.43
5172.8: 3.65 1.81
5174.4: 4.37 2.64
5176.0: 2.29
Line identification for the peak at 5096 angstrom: H-beta 4861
